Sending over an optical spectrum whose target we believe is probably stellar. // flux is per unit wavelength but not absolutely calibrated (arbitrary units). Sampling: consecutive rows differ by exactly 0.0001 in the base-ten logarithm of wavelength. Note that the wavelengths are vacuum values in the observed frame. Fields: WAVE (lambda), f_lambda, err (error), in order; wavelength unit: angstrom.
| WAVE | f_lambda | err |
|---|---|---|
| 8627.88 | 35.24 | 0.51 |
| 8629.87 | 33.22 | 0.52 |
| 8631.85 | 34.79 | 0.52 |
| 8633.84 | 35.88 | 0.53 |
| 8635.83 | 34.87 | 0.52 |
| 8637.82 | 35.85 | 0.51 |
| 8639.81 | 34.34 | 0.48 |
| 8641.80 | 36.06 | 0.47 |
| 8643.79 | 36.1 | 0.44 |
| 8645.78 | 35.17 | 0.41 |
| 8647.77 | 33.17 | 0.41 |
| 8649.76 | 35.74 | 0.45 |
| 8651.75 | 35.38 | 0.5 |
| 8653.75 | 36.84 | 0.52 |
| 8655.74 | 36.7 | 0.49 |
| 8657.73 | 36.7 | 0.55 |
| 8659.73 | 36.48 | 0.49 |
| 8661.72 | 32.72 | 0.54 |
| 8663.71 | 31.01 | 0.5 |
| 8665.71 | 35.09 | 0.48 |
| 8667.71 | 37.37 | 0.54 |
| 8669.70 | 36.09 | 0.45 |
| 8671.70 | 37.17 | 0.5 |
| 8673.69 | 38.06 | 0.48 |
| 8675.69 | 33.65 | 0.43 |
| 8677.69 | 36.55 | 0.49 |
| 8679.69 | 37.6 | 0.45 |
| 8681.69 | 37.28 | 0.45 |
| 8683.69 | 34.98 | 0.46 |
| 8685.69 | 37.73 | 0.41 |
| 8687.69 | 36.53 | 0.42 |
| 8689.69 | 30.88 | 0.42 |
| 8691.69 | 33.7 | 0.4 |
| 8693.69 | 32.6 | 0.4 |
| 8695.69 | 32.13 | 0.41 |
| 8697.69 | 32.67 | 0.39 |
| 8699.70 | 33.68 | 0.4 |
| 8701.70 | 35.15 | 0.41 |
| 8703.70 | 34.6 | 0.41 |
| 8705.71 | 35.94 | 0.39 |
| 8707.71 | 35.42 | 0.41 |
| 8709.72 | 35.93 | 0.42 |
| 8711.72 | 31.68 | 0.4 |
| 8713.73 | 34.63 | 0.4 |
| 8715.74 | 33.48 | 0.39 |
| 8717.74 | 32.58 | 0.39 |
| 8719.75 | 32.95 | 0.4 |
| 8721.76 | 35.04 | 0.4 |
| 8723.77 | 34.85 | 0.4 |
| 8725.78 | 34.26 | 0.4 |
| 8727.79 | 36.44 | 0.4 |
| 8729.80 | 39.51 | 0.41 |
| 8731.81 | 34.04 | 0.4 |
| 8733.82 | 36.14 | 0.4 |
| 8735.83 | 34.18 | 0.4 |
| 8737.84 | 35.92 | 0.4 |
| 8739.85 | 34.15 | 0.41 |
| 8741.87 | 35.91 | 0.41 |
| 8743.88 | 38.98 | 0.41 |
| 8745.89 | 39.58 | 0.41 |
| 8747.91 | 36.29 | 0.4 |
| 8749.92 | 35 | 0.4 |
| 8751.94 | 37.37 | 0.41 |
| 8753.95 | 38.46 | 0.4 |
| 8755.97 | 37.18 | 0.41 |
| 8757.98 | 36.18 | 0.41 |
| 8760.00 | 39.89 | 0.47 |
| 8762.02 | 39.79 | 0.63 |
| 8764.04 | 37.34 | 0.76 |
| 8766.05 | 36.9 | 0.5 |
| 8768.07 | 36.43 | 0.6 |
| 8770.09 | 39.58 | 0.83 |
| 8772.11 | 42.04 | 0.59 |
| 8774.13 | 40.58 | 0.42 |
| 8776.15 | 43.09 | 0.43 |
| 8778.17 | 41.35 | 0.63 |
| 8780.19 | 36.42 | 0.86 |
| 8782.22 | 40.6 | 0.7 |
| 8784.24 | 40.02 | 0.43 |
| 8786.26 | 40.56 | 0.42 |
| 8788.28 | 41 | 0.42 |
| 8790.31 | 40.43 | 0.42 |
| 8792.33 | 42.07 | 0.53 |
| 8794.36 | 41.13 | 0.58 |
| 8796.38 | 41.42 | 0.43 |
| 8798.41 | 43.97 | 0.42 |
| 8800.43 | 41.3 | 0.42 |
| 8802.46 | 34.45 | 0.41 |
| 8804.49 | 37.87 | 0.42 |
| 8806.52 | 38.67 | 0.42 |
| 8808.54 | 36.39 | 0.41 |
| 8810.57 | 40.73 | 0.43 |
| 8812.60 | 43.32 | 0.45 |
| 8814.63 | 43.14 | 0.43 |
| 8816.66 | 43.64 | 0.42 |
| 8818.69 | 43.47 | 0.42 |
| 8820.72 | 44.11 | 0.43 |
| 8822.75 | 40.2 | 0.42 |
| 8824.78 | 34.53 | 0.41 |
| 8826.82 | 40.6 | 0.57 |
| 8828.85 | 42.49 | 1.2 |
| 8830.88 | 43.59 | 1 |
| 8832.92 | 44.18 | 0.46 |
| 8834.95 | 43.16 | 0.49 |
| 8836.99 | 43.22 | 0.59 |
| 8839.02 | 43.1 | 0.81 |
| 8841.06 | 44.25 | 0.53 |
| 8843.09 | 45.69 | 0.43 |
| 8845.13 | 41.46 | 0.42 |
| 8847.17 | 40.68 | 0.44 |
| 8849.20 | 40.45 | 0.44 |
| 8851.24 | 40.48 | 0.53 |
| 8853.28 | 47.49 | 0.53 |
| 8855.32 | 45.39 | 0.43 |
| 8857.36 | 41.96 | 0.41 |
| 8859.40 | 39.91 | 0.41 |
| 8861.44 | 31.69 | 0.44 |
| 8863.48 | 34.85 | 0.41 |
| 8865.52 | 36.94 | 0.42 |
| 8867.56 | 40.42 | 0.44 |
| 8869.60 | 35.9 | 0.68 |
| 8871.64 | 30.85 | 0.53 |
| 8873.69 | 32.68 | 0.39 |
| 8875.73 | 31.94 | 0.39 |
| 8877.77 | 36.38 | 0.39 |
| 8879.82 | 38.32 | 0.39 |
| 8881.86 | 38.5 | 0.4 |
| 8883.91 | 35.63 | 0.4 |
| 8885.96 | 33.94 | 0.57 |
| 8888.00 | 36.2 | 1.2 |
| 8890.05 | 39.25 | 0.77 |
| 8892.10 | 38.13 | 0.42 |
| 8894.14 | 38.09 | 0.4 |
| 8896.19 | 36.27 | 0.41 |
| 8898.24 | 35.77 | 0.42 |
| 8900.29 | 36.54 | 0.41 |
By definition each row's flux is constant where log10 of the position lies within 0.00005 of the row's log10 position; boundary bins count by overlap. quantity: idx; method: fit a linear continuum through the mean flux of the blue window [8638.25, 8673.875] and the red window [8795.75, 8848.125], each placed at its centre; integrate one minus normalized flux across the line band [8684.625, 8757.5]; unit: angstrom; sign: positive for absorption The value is 5.22 angstrom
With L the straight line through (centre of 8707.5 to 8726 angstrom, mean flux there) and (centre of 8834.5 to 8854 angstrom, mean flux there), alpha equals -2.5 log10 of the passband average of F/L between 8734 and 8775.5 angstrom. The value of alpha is -0.03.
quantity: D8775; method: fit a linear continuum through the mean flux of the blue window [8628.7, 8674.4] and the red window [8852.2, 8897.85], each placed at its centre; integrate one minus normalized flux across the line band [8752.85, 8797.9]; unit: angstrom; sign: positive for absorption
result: -4.0 angstrom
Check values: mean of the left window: 35.4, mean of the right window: 37.3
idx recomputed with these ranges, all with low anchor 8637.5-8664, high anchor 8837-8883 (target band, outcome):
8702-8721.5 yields 1.2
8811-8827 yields -1.4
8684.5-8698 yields 0.8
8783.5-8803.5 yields -1.4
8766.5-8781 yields -0.9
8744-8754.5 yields -0.1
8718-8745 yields 0.9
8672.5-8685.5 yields -0.2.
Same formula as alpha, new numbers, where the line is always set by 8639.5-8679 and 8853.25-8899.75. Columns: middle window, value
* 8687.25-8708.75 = 0.06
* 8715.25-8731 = 0.03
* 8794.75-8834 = -0.12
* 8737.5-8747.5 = -0.02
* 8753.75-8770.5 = -0.05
